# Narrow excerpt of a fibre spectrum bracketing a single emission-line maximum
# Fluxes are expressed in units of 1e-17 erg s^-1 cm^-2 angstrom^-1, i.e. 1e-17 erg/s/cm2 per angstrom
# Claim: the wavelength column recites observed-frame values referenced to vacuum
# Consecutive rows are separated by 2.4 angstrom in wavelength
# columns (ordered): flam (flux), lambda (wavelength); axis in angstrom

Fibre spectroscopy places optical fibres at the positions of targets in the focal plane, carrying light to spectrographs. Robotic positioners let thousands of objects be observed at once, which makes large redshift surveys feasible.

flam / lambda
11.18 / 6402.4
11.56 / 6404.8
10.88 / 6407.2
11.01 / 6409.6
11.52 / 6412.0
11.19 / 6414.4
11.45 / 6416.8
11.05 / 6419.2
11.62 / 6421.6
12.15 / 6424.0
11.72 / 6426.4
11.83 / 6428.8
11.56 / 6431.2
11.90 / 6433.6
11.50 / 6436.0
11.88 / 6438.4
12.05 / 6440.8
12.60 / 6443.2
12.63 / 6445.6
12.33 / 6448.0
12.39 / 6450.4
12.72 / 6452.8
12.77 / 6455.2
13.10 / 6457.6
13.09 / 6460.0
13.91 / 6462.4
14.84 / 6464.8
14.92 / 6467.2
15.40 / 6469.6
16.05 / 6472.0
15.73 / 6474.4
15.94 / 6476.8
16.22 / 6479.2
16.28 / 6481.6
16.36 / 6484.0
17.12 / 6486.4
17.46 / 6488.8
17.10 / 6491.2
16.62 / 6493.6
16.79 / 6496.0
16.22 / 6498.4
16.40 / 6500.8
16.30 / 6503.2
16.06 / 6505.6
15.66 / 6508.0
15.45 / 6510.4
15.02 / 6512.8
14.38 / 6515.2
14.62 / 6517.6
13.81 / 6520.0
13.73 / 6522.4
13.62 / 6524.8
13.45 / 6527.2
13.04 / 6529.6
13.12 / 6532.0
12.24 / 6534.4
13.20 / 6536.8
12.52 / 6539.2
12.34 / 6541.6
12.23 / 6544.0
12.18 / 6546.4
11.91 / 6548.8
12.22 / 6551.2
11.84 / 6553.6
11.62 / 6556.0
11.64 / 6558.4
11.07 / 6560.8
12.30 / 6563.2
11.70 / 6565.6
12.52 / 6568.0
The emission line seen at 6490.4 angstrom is Mg II 2798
